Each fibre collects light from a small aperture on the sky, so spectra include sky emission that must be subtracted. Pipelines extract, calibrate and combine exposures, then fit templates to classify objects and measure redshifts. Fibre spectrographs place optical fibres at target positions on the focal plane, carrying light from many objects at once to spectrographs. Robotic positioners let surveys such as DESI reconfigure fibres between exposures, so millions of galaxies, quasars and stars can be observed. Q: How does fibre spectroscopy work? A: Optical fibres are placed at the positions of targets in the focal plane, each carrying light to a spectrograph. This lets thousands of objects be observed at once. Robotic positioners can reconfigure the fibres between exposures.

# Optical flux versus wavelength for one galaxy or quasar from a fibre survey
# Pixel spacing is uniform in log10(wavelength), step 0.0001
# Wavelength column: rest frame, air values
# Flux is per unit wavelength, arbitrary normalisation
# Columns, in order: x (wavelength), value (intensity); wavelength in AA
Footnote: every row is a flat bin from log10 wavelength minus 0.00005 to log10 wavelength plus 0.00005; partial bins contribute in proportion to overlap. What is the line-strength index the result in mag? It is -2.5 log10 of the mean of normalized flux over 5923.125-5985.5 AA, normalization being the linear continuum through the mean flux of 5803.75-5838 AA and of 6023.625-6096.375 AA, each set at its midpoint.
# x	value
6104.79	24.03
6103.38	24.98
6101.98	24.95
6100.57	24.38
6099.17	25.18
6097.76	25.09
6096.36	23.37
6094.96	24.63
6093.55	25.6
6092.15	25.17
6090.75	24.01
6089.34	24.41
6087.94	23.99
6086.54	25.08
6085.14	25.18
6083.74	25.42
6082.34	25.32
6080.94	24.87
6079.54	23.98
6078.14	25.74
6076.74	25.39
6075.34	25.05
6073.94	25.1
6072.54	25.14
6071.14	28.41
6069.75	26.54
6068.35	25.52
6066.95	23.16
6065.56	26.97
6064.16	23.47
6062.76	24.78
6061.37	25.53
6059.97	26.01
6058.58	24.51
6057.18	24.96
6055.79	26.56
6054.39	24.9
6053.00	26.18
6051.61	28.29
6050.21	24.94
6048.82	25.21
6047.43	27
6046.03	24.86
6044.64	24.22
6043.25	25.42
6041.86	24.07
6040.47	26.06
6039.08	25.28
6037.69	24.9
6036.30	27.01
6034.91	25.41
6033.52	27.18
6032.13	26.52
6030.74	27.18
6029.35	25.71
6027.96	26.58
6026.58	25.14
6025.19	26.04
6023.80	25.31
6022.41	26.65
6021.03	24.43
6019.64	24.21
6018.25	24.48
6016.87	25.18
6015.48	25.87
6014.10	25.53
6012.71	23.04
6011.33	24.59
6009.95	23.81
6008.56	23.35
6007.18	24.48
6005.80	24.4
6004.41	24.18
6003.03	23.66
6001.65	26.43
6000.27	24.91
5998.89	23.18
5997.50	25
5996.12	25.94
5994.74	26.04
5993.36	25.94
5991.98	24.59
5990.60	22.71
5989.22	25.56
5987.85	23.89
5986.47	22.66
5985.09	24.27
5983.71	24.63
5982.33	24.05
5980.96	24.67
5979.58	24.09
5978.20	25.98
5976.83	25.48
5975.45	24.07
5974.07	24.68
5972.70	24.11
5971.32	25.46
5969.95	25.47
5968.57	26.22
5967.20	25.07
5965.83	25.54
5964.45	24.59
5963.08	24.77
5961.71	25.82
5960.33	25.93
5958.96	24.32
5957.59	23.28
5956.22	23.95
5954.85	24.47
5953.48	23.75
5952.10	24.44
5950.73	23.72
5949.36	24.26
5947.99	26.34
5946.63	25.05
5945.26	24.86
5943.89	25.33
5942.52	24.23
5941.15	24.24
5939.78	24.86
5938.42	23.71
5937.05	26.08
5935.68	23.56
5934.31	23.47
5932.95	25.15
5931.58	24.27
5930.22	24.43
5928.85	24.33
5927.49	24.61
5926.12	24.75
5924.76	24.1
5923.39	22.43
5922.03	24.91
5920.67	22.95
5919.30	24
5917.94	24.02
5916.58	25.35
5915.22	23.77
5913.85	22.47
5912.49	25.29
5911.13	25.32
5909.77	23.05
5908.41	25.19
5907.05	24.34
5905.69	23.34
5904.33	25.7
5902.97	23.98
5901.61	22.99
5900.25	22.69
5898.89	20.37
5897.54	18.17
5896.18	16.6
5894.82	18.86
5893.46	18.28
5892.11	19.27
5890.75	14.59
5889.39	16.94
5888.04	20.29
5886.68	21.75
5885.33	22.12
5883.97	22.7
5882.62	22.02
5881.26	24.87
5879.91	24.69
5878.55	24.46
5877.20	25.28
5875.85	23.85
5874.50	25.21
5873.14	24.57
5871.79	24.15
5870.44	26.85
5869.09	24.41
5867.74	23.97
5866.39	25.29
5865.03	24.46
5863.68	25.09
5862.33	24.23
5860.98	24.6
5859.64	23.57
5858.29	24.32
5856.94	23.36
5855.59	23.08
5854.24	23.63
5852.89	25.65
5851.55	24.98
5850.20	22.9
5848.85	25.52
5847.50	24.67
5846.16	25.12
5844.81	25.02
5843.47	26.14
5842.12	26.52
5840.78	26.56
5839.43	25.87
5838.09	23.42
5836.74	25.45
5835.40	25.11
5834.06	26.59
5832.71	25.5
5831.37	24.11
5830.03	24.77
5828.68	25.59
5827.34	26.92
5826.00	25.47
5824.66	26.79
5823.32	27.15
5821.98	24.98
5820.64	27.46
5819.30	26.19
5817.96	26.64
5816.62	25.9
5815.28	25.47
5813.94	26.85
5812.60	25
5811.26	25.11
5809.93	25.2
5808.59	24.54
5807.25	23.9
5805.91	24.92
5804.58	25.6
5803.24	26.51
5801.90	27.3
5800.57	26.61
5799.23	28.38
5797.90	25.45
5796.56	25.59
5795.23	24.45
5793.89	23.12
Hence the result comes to 0.04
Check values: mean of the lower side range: 25.6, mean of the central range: 24.6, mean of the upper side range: 25.4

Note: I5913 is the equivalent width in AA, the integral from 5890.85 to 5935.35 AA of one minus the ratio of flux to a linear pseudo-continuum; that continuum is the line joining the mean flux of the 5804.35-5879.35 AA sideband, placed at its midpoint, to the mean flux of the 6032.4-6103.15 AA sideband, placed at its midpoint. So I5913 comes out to 3.9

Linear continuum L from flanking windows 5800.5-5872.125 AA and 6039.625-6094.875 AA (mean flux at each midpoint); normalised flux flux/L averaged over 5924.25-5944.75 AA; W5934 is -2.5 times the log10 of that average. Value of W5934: 0.035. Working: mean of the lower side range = 25.3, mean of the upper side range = 25.3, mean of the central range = 24.5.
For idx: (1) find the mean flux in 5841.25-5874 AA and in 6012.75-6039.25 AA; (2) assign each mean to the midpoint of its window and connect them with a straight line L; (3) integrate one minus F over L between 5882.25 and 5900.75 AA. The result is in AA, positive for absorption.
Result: 4.0 AA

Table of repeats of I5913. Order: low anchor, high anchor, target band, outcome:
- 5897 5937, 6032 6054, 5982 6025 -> 0.88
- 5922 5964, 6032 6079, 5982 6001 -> 0.32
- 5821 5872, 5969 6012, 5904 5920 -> 0.36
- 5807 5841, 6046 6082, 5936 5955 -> 0.69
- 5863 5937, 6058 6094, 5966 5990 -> -0.68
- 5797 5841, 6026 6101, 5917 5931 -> 0.84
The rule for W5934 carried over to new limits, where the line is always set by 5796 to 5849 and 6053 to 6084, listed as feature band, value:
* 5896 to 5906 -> 0.17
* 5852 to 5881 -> 0.05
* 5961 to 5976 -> 0.02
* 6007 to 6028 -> 0.02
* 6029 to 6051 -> -0.01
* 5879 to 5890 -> 0.17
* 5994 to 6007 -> 0.03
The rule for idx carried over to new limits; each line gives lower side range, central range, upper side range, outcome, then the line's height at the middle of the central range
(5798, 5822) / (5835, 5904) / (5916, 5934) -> 4.9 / 25.1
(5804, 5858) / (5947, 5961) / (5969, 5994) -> 0.1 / 24.7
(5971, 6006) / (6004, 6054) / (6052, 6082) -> -0.7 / 25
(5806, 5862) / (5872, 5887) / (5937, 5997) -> 0.7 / 25.1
